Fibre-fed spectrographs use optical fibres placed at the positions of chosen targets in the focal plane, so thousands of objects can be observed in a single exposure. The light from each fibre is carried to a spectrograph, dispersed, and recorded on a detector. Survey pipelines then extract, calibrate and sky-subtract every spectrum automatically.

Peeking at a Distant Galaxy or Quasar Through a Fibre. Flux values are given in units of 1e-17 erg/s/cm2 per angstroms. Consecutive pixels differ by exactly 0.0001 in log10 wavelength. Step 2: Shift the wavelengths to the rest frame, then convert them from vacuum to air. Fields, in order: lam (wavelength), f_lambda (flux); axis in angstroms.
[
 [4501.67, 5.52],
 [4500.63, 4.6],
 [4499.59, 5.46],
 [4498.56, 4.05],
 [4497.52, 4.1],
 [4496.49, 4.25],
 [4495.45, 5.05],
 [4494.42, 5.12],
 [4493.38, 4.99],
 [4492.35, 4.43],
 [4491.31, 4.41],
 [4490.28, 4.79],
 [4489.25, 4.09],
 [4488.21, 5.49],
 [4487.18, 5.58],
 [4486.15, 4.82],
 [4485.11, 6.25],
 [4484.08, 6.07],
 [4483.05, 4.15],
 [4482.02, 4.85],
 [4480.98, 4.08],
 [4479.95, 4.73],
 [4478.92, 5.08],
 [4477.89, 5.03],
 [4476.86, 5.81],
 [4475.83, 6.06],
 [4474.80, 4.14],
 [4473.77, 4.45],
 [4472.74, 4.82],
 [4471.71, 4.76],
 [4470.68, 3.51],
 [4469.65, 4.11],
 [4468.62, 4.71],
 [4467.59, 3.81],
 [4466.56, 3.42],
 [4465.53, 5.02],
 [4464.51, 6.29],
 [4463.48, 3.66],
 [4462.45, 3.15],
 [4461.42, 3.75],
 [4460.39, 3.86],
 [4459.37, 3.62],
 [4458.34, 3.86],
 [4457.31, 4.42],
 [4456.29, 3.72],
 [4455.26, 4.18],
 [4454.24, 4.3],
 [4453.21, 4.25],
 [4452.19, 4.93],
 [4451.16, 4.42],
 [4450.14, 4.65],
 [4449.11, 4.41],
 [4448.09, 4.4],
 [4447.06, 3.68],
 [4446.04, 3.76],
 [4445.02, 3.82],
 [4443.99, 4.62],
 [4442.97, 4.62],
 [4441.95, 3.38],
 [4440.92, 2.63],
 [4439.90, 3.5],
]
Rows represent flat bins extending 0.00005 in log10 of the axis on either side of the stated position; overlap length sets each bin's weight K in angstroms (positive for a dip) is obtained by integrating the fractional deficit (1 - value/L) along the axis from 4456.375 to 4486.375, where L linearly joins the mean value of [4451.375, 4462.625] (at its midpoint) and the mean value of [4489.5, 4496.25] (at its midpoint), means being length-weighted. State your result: -1.5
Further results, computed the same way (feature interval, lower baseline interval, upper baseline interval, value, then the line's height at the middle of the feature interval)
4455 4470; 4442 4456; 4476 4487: 1.71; 4.63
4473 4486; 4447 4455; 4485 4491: -0.33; 4.92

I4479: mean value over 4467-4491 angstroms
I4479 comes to 4.83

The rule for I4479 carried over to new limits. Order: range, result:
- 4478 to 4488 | 5.08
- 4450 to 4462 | 4.14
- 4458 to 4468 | 4.05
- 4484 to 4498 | 4.93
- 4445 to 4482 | 4.37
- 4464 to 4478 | 4.7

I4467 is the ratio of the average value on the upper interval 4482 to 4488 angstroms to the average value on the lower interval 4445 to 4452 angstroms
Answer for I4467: 1.26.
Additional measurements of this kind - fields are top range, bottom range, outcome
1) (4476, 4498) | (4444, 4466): 1.17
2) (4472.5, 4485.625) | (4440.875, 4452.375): 1.22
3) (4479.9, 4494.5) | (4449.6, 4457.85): 1.13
